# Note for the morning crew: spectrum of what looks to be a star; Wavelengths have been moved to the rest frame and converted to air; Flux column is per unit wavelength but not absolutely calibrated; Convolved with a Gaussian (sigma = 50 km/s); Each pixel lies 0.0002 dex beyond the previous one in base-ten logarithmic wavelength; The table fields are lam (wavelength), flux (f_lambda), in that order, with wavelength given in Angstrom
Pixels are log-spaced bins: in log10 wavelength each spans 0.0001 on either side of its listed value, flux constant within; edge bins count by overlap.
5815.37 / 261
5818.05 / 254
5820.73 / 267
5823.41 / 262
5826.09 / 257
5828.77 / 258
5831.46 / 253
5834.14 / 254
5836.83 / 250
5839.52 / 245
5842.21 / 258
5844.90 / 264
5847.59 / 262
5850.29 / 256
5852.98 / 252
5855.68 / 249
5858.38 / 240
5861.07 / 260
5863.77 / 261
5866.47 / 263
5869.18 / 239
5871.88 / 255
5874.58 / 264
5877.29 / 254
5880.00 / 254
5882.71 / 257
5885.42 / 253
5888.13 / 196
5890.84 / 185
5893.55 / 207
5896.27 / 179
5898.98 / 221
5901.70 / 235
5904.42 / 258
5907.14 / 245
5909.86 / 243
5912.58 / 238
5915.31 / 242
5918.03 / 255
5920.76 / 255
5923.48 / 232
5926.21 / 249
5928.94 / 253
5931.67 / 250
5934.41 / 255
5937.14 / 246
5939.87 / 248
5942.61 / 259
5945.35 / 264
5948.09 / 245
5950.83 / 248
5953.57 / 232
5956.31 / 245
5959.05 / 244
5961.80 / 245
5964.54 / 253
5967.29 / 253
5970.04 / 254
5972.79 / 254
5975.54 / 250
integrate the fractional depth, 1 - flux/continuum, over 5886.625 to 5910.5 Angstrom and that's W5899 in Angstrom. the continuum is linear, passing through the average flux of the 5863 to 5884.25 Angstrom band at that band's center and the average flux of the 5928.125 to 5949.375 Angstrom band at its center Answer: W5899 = 3.4 Angstrom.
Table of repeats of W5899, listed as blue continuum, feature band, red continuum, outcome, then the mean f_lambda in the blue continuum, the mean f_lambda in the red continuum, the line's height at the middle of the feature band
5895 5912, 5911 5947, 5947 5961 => -1.9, 231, 243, 237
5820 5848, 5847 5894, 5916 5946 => 1.8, 257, 251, 255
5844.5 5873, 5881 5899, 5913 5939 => 2.7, 254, 248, 251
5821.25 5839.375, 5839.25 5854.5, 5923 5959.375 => -0.1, 256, 248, 254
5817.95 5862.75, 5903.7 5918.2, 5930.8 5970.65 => 0.3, 255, 249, 252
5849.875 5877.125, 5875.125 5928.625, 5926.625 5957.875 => 3.5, 254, 249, 252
